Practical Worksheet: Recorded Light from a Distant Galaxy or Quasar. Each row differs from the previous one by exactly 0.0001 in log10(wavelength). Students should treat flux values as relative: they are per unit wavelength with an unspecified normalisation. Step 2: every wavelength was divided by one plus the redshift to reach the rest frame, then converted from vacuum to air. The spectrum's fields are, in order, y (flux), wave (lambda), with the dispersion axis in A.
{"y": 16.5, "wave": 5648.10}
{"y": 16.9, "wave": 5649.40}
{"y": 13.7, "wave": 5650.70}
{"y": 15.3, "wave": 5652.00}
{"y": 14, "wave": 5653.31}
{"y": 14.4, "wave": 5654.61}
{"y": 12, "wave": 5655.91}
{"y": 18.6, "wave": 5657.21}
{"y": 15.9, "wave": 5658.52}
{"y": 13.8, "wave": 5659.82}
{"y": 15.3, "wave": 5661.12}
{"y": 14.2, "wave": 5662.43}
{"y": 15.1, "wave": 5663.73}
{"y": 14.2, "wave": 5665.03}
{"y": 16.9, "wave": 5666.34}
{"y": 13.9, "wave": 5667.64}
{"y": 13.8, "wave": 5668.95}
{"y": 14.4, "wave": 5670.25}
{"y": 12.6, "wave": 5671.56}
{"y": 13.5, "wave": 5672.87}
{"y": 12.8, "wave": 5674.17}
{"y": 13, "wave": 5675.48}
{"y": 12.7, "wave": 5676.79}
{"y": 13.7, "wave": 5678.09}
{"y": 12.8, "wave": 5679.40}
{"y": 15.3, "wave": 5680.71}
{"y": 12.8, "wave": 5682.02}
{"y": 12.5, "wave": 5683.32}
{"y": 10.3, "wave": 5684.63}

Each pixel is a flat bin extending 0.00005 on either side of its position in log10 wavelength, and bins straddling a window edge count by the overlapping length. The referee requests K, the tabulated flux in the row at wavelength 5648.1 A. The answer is 16.5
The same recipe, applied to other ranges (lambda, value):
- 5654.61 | 14.4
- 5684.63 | 10.3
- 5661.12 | 15.3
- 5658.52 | 15.9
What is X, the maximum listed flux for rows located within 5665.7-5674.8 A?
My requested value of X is 16.9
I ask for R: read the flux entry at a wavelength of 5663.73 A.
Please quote 15.1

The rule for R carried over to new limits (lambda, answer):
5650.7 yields 13.7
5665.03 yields 14.2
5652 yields 15.3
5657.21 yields 18.6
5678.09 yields 13.7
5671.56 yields 12.6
